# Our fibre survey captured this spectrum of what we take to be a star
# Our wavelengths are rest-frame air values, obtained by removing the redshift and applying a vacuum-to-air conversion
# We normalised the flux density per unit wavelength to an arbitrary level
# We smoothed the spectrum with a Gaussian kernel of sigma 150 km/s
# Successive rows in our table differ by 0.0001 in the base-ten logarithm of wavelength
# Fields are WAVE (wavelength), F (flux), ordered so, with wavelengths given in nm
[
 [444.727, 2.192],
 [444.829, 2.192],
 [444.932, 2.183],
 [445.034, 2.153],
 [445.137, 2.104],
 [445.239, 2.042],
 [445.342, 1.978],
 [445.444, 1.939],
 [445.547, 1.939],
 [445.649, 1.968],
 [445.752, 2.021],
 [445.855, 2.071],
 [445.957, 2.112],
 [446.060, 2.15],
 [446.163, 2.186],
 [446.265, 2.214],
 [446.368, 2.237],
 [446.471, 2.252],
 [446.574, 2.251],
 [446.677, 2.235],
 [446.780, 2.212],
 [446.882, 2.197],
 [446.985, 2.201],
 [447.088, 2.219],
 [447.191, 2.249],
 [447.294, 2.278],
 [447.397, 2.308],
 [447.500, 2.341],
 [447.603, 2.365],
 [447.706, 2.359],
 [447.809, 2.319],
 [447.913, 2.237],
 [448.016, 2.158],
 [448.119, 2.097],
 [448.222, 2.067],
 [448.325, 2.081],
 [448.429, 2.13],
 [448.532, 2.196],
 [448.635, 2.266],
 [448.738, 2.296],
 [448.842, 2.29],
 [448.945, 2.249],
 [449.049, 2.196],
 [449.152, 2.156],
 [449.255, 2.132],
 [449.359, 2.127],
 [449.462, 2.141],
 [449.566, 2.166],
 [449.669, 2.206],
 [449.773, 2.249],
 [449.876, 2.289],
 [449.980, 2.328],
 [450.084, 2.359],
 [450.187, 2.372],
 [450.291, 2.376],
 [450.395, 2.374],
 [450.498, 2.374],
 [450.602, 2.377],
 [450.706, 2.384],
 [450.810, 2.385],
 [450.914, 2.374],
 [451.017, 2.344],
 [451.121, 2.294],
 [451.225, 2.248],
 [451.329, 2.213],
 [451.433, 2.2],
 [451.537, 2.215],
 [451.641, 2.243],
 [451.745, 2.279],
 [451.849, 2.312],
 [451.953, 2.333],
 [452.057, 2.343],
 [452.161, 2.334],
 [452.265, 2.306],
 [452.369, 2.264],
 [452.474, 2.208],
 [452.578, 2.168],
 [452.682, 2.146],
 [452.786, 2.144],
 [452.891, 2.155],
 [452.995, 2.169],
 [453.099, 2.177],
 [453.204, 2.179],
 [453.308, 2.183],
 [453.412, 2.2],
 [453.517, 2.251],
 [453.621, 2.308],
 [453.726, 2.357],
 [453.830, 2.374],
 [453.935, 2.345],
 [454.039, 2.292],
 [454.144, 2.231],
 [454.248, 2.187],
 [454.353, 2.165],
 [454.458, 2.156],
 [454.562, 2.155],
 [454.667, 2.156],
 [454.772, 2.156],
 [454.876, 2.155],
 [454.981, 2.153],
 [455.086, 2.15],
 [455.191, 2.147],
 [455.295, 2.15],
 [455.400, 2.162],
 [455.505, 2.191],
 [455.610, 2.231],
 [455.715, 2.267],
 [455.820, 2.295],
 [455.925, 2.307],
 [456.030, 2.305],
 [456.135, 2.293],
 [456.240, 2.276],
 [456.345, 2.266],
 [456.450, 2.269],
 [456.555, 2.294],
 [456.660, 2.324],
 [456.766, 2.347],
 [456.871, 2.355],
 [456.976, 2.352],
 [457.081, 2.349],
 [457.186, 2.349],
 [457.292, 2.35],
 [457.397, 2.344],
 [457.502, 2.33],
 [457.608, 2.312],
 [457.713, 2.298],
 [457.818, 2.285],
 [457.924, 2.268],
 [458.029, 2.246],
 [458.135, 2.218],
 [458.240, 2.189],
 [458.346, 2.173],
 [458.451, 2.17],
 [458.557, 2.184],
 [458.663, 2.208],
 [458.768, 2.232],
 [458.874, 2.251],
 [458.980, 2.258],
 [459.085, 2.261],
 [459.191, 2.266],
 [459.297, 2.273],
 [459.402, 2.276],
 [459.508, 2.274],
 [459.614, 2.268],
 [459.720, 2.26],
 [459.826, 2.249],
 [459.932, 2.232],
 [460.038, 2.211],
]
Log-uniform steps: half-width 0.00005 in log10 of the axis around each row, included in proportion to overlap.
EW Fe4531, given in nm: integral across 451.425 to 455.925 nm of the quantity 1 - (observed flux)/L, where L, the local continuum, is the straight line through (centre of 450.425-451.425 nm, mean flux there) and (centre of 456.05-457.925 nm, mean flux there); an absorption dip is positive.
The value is 0.19 nm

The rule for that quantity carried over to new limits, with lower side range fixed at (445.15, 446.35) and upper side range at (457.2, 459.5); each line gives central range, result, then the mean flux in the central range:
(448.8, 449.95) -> -0.044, 2.2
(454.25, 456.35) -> 0.006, 2.2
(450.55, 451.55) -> -0.075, 2.31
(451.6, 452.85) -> -0.053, 2.26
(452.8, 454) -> -0.033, 2.24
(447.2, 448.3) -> -0.081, 2.25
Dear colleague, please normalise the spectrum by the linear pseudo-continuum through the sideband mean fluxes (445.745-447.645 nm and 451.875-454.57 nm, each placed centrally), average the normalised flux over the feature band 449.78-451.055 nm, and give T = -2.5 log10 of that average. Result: -0.06 mag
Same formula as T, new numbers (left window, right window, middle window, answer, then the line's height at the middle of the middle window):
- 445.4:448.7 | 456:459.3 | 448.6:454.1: -0.02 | 2.22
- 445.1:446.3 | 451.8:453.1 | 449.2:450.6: -0.05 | 2.17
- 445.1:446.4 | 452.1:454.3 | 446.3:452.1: -0.05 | 2.15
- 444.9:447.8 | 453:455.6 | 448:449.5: 0.00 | 2.18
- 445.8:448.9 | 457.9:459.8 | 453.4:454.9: 0.00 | 2.23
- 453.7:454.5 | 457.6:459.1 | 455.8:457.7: -0.03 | 2.24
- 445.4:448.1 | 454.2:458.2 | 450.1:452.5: -0.04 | 2.22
